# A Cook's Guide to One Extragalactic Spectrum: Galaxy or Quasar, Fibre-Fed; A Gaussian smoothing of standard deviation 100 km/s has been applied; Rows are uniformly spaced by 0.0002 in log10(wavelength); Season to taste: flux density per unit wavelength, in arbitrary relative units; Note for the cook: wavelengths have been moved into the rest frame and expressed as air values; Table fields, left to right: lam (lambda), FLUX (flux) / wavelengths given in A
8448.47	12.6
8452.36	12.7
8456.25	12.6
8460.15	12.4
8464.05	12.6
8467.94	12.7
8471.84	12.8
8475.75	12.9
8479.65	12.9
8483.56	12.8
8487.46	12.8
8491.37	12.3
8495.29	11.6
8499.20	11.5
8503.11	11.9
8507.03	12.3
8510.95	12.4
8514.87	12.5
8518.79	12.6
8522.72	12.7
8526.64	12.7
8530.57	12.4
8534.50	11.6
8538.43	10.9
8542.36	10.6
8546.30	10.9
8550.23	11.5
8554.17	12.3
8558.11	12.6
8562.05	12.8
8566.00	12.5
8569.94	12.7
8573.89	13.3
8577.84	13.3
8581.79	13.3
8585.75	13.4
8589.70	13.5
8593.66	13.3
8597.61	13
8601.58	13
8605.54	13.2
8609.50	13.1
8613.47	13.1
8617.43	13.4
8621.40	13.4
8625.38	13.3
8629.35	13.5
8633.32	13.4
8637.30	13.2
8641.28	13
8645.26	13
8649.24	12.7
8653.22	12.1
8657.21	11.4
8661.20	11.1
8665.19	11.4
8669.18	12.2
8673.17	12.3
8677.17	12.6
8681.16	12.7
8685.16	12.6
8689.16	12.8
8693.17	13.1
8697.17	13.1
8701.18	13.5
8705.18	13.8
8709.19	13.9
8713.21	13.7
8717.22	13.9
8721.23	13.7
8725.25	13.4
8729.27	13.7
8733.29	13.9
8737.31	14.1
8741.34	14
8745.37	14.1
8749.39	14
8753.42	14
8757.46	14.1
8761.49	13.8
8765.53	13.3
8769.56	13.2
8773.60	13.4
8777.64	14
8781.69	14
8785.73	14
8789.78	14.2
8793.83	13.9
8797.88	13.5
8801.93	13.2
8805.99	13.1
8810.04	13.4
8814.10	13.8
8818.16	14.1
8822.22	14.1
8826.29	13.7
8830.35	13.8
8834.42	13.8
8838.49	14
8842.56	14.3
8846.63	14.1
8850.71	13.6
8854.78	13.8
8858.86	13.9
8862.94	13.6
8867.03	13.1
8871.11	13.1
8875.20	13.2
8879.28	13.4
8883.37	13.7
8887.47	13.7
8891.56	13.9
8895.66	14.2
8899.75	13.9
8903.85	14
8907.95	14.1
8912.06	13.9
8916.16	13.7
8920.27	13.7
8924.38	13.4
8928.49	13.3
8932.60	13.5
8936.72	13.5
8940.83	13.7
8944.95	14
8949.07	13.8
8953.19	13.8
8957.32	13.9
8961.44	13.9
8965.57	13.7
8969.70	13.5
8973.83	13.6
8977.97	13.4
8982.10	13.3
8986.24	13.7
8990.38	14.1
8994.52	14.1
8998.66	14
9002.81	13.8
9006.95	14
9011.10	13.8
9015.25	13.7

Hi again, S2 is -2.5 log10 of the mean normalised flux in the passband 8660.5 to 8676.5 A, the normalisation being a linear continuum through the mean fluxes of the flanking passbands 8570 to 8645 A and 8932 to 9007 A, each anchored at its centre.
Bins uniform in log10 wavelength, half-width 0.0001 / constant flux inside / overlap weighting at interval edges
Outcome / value 0.13 mag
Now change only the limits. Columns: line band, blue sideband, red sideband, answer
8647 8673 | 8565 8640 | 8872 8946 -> 0.124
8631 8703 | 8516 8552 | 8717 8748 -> 0.051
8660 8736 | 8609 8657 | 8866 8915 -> 0.013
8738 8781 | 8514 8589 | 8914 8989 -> -0.063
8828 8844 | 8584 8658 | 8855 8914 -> -0.030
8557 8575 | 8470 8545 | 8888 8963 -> -0.029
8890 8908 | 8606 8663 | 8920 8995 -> -0.039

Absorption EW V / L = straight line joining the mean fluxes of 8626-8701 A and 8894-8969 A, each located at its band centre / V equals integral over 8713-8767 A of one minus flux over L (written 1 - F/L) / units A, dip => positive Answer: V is -3.80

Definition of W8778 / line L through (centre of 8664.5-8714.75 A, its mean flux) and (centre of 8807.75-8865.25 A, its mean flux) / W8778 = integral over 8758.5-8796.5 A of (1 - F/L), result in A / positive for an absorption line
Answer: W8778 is -0.8 A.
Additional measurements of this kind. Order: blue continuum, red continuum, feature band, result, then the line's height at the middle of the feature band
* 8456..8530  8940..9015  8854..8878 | 0.1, 13.5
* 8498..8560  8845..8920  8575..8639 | -4.8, 12.4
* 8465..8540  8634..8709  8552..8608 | -2.4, 12.5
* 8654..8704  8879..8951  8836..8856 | -0.9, 13.4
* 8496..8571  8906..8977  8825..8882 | -1.4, 13.3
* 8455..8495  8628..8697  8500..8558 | 3.0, 12.6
